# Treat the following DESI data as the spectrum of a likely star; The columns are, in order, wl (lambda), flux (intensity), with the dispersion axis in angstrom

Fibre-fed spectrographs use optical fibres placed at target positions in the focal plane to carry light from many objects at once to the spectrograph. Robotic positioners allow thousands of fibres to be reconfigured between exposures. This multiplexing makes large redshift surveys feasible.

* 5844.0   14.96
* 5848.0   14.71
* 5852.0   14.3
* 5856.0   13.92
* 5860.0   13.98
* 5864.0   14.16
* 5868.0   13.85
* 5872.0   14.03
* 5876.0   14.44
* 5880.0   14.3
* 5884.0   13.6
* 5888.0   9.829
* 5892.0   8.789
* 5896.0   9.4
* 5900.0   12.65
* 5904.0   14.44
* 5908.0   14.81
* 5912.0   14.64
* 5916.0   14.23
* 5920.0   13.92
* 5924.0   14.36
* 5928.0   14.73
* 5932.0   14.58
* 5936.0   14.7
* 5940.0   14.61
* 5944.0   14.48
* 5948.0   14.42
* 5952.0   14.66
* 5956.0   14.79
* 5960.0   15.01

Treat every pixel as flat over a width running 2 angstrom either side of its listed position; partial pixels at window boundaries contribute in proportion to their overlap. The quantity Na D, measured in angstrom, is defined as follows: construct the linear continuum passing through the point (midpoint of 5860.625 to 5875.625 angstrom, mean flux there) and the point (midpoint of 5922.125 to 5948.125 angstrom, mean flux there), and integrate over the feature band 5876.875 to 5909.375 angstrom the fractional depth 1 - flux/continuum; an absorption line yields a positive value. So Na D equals 4.5 angstrom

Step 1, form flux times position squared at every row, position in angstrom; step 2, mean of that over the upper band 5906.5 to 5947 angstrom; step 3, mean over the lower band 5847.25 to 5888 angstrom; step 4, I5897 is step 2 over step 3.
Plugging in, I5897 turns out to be 1.06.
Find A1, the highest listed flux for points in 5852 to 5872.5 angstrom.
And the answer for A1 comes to 14.3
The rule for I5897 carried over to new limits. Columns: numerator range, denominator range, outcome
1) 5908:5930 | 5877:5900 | 1.27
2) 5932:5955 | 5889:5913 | 1.21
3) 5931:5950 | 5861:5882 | 1.05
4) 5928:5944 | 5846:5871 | 1.06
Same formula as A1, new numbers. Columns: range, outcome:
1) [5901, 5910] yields 14.81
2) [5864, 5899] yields 14.44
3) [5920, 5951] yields 14.73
